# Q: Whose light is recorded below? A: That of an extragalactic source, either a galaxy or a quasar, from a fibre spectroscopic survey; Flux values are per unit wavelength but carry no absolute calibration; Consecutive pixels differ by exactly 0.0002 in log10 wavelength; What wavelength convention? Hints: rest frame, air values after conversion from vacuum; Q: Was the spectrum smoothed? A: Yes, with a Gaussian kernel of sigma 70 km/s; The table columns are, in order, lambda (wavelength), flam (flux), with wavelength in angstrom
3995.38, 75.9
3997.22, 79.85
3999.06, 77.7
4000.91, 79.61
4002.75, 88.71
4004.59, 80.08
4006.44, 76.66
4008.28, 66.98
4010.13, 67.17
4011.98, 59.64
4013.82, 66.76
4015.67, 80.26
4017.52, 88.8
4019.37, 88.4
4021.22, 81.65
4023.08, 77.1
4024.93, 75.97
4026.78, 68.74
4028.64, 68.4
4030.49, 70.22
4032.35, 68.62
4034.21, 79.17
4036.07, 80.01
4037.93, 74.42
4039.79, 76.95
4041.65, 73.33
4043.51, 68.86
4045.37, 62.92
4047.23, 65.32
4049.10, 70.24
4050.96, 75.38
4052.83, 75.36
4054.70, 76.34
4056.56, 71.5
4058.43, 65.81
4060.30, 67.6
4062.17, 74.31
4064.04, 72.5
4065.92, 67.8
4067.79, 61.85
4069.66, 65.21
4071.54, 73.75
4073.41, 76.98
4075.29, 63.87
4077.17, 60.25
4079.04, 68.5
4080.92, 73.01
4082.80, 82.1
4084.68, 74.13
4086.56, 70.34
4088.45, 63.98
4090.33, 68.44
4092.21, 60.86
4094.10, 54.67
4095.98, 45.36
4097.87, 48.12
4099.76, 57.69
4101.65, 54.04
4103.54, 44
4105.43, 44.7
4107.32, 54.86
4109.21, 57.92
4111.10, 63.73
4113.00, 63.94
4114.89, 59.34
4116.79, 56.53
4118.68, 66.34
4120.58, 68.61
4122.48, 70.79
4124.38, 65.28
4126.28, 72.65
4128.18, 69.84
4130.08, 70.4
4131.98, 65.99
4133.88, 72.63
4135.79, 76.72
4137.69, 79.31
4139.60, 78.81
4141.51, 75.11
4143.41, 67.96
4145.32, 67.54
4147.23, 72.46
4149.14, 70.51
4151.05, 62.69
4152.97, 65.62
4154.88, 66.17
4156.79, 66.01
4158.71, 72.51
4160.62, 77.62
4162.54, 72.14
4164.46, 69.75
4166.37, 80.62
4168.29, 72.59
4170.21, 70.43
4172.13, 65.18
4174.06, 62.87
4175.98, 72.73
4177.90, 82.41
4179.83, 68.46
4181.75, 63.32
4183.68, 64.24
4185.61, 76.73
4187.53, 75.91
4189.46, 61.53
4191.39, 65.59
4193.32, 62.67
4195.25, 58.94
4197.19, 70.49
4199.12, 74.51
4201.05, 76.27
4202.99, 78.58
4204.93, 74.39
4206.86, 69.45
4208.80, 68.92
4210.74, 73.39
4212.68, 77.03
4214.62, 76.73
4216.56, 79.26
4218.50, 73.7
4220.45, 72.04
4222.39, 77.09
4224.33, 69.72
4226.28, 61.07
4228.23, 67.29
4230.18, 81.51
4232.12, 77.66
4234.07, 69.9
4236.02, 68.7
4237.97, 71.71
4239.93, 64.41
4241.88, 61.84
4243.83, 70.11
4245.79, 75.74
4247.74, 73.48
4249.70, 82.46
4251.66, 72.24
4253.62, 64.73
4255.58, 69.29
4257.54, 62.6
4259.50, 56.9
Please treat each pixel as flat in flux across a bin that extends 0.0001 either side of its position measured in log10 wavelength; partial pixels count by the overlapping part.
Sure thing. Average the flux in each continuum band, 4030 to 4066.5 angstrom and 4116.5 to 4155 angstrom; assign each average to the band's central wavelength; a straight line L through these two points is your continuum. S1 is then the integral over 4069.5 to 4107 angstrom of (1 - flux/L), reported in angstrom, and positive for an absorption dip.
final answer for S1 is 4.60 angstrom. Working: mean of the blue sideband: 71.9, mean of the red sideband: 69.9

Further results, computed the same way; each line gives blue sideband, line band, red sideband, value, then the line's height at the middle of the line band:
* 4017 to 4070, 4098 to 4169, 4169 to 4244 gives 4.9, 71.6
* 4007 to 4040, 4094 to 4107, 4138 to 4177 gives 4.0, 72.2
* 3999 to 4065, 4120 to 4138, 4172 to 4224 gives 0.3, 72.4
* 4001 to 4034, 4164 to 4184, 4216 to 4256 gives 0.6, 72.6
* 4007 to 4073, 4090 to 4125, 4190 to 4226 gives 6.9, 72.1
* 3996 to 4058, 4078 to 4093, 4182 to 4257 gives 0.7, 73.5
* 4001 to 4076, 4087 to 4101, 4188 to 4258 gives 2.9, 72.4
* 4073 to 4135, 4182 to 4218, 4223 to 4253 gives -1.2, 68.9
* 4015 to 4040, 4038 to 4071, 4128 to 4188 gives 2.4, 75.8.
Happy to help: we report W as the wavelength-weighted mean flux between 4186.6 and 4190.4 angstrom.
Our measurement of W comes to 68.7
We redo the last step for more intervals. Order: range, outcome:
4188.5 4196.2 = 62.2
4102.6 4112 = 53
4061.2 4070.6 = 68.3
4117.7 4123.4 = 68.5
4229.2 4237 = 74.5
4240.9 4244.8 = 66.1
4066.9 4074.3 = 69.5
